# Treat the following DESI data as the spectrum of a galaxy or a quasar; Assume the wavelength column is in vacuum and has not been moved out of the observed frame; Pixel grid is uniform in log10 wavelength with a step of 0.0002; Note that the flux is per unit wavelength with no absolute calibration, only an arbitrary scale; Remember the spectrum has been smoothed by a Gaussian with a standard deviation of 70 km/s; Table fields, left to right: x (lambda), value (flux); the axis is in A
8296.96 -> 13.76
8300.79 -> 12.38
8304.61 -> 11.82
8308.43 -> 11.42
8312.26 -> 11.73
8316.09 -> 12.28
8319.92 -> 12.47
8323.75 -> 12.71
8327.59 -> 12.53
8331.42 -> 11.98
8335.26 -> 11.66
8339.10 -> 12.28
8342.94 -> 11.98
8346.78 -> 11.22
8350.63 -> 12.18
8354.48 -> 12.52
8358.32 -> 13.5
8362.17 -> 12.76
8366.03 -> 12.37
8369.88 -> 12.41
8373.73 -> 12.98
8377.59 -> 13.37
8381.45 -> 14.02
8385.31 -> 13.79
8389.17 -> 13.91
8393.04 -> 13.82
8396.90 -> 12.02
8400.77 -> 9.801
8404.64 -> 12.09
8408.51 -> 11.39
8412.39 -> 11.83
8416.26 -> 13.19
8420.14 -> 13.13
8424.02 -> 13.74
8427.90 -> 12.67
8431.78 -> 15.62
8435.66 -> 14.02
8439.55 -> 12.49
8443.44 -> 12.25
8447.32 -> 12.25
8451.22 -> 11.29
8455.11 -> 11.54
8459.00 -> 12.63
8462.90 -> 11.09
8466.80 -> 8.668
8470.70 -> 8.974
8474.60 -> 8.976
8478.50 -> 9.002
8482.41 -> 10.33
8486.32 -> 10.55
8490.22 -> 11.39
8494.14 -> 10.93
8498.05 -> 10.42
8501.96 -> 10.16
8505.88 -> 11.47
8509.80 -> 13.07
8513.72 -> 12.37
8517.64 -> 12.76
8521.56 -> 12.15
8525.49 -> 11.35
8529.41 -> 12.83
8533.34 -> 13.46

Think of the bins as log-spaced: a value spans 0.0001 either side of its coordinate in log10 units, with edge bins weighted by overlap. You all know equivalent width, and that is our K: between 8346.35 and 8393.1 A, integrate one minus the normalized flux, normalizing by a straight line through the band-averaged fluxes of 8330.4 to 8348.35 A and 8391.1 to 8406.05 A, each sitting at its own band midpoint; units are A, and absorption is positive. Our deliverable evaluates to -4.5 A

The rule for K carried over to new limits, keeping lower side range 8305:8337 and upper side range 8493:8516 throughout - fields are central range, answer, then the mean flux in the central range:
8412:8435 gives -3.5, 13.5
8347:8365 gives -0.9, 12.6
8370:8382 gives -1.4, 13.2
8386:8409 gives -0.9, 12.3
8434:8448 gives -1.3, 12.8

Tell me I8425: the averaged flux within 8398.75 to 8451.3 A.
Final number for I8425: 12.6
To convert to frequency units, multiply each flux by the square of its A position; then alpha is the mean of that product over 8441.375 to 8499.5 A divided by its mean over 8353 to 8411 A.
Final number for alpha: 0.86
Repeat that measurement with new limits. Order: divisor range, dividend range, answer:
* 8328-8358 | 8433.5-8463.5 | 1.04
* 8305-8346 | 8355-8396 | 1.11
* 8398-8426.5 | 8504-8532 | 1.04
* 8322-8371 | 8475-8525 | 0.94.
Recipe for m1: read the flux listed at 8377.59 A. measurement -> 13.37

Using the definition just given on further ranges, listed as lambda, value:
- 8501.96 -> 10.16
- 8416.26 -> 13.19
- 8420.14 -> 13.13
